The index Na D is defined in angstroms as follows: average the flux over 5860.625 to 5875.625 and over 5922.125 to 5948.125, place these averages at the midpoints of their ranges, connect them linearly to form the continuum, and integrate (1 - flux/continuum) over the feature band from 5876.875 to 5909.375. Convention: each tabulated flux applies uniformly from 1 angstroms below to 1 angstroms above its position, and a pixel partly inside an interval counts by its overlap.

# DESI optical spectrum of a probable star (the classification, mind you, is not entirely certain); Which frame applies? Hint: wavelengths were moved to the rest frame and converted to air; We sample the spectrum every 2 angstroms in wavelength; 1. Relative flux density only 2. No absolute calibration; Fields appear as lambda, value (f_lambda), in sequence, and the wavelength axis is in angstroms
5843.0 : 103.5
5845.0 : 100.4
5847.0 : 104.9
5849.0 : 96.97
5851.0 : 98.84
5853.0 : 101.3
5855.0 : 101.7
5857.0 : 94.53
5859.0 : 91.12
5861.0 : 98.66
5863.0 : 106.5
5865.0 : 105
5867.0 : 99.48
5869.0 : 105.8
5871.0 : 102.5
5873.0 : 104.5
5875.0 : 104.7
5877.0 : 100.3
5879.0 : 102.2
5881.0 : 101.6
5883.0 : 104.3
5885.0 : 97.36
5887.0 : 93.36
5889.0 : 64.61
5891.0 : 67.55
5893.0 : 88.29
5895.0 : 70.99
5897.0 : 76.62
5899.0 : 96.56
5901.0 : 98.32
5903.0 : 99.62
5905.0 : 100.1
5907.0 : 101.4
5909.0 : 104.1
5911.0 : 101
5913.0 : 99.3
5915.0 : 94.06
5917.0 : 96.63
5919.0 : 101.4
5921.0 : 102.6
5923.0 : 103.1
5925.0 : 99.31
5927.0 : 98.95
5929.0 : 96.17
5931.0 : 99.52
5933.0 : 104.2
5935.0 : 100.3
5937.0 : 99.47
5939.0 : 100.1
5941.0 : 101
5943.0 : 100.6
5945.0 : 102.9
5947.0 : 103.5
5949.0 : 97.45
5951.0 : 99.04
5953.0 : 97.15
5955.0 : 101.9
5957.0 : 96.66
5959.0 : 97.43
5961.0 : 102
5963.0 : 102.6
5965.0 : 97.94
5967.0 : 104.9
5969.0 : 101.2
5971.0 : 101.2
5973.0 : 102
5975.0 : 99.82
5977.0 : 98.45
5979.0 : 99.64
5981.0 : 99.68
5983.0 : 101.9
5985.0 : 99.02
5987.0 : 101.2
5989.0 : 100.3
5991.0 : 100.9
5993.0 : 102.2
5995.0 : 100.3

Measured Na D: 3.40 angstroms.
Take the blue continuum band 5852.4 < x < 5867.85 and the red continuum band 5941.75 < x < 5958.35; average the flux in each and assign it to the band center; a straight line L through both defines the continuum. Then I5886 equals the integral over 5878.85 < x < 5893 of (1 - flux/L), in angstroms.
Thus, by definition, 1.5 angstroms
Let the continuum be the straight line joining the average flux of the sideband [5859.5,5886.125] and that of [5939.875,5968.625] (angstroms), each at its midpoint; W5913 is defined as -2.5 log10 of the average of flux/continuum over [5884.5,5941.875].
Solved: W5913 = 0.07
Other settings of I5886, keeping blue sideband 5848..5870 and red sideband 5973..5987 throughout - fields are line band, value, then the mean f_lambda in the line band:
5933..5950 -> -0.15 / 101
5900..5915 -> -0.02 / 100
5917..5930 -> 0.00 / 100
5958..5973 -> -0.16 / 101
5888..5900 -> 2.71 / 77.4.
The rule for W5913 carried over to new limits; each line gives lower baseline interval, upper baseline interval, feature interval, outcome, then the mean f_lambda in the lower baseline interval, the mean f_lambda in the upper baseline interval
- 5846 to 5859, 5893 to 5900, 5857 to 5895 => -0.065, 99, 82.4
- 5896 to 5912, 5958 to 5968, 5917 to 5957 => -0.010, 97.2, 101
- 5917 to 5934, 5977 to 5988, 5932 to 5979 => -0.003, 100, 100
